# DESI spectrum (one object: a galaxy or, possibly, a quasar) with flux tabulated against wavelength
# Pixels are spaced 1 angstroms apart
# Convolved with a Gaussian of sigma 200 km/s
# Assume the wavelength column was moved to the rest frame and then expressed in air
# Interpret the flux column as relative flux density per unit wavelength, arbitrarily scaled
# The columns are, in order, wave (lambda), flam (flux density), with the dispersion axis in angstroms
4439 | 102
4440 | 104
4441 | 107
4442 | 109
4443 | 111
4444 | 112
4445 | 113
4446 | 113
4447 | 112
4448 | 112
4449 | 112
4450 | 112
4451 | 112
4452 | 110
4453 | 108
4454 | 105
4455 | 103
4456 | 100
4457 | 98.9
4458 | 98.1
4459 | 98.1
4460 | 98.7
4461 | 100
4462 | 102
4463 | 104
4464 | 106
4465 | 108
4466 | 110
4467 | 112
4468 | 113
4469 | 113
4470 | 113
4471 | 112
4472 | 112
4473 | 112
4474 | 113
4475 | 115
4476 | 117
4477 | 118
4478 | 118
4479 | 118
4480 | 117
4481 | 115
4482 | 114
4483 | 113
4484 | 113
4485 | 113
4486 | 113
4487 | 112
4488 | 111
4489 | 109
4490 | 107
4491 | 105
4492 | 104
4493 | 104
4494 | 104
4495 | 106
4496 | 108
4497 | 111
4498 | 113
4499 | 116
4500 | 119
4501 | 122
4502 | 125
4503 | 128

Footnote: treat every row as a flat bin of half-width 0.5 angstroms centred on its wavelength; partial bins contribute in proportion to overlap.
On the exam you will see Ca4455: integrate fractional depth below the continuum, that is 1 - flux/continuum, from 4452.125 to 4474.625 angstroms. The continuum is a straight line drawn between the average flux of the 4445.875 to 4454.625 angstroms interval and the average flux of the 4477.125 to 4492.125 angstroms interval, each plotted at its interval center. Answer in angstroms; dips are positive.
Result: 1.0 angstroms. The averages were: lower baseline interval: 110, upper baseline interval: 112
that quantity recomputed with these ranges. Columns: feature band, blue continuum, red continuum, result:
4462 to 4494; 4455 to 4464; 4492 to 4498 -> -2.4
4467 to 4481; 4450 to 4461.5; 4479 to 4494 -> -0.9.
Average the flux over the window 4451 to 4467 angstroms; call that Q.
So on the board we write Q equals 104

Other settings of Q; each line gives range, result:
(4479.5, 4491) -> 112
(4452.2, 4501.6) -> 110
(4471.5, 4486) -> 115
